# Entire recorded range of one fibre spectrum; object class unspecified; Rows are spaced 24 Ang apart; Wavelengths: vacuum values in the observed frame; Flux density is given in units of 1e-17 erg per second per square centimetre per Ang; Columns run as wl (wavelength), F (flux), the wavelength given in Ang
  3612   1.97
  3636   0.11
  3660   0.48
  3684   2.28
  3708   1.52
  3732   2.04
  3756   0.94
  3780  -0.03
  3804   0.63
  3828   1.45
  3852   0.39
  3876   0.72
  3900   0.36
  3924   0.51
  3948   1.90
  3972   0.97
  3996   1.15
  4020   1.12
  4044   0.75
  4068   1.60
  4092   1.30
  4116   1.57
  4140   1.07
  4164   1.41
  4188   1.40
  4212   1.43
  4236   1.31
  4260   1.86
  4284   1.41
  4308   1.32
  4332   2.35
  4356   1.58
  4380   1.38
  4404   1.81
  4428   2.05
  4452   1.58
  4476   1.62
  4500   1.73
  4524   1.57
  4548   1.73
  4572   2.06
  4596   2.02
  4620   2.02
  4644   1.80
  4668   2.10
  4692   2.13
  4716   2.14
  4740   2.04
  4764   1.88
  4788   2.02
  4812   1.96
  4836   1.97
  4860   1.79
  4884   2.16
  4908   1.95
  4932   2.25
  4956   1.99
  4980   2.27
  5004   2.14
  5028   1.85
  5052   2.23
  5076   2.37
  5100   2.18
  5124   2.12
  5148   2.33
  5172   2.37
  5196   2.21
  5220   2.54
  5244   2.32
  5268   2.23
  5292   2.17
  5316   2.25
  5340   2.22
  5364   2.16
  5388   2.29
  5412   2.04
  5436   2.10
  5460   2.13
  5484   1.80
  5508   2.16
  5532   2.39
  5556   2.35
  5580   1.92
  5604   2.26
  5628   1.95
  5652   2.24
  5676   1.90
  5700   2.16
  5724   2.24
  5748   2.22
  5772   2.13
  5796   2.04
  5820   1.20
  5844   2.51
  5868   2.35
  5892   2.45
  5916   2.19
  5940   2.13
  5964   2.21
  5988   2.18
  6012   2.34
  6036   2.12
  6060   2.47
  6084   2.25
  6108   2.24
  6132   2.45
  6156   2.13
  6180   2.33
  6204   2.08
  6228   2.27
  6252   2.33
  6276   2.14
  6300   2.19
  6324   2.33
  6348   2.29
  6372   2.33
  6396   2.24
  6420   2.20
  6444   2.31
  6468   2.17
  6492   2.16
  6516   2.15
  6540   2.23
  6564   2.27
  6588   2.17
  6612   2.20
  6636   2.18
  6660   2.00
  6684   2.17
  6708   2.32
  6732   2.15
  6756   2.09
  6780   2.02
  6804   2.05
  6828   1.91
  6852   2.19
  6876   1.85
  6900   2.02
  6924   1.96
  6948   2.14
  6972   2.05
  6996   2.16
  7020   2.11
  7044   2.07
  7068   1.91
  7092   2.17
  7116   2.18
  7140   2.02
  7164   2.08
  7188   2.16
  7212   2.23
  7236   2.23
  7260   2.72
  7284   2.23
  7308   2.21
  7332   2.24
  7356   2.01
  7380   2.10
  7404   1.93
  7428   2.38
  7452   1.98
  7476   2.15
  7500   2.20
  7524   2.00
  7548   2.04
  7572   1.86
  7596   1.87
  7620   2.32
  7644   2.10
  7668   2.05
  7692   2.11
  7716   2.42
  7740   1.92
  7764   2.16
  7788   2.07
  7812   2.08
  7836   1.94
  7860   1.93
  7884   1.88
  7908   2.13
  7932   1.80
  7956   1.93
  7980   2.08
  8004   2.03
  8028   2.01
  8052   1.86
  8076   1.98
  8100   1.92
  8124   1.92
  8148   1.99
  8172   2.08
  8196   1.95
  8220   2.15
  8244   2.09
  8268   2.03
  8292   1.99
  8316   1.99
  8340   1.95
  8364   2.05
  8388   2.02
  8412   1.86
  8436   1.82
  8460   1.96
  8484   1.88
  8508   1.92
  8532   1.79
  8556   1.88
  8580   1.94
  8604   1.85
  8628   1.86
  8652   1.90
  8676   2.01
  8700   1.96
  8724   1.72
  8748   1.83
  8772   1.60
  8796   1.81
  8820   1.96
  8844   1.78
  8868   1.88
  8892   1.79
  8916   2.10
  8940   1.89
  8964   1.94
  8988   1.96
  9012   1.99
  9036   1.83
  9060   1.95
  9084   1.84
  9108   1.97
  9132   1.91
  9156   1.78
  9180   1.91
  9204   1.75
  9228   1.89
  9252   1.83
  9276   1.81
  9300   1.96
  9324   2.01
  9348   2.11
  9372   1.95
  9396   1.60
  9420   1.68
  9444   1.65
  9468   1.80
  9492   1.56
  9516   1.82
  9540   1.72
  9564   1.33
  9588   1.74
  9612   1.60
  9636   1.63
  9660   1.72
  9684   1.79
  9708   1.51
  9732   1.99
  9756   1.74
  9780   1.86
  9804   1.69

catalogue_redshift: 0.105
